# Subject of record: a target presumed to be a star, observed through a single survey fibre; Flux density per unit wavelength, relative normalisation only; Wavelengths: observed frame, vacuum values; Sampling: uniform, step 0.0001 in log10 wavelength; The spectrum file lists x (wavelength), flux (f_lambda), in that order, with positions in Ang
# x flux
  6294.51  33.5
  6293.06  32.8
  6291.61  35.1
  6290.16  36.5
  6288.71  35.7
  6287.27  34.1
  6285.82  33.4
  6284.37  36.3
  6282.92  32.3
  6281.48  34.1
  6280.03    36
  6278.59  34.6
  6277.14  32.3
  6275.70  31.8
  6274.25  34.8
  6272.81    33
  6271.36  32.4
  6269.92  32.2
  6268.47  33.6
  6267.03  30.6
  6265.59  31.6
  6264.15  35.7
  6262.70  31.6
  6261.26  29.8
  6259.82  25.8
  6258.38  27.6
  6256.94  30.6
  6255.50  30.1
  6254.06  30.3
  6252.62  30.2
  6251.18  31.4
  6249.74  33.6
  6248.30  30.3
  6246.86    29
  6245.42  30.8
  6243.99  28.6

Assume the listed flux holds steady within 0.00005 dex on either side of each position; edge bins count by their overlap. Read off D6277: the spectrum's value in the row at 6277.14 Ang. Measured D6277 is 32.3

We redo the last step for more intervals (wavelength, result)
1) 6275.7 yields 31.8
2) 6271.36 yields 32.4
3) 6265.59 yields 31.6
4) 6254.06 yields 30.3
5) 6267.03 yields 30.6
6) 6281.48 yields 34.1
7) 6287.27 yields 34.1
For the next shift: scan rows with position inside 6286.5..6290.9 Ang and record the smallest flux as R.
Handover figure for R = 34.1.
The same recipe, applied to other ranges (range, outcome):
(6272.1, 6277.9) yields 31.8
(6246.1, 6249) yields 29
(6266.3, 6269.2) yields 30.6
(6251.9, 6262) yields 25.8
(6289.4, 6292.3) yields 35.1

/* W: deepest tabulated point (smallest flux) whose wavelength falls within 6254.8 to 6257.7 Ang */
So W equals 30.1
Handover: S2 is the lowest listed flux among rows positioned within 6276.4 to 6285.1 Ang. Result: 32.3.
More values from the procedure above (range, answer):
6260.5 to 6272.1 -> 29.8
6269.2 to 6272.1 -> 32.2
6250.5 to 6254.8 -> 30.2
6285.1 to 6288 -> 33.4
